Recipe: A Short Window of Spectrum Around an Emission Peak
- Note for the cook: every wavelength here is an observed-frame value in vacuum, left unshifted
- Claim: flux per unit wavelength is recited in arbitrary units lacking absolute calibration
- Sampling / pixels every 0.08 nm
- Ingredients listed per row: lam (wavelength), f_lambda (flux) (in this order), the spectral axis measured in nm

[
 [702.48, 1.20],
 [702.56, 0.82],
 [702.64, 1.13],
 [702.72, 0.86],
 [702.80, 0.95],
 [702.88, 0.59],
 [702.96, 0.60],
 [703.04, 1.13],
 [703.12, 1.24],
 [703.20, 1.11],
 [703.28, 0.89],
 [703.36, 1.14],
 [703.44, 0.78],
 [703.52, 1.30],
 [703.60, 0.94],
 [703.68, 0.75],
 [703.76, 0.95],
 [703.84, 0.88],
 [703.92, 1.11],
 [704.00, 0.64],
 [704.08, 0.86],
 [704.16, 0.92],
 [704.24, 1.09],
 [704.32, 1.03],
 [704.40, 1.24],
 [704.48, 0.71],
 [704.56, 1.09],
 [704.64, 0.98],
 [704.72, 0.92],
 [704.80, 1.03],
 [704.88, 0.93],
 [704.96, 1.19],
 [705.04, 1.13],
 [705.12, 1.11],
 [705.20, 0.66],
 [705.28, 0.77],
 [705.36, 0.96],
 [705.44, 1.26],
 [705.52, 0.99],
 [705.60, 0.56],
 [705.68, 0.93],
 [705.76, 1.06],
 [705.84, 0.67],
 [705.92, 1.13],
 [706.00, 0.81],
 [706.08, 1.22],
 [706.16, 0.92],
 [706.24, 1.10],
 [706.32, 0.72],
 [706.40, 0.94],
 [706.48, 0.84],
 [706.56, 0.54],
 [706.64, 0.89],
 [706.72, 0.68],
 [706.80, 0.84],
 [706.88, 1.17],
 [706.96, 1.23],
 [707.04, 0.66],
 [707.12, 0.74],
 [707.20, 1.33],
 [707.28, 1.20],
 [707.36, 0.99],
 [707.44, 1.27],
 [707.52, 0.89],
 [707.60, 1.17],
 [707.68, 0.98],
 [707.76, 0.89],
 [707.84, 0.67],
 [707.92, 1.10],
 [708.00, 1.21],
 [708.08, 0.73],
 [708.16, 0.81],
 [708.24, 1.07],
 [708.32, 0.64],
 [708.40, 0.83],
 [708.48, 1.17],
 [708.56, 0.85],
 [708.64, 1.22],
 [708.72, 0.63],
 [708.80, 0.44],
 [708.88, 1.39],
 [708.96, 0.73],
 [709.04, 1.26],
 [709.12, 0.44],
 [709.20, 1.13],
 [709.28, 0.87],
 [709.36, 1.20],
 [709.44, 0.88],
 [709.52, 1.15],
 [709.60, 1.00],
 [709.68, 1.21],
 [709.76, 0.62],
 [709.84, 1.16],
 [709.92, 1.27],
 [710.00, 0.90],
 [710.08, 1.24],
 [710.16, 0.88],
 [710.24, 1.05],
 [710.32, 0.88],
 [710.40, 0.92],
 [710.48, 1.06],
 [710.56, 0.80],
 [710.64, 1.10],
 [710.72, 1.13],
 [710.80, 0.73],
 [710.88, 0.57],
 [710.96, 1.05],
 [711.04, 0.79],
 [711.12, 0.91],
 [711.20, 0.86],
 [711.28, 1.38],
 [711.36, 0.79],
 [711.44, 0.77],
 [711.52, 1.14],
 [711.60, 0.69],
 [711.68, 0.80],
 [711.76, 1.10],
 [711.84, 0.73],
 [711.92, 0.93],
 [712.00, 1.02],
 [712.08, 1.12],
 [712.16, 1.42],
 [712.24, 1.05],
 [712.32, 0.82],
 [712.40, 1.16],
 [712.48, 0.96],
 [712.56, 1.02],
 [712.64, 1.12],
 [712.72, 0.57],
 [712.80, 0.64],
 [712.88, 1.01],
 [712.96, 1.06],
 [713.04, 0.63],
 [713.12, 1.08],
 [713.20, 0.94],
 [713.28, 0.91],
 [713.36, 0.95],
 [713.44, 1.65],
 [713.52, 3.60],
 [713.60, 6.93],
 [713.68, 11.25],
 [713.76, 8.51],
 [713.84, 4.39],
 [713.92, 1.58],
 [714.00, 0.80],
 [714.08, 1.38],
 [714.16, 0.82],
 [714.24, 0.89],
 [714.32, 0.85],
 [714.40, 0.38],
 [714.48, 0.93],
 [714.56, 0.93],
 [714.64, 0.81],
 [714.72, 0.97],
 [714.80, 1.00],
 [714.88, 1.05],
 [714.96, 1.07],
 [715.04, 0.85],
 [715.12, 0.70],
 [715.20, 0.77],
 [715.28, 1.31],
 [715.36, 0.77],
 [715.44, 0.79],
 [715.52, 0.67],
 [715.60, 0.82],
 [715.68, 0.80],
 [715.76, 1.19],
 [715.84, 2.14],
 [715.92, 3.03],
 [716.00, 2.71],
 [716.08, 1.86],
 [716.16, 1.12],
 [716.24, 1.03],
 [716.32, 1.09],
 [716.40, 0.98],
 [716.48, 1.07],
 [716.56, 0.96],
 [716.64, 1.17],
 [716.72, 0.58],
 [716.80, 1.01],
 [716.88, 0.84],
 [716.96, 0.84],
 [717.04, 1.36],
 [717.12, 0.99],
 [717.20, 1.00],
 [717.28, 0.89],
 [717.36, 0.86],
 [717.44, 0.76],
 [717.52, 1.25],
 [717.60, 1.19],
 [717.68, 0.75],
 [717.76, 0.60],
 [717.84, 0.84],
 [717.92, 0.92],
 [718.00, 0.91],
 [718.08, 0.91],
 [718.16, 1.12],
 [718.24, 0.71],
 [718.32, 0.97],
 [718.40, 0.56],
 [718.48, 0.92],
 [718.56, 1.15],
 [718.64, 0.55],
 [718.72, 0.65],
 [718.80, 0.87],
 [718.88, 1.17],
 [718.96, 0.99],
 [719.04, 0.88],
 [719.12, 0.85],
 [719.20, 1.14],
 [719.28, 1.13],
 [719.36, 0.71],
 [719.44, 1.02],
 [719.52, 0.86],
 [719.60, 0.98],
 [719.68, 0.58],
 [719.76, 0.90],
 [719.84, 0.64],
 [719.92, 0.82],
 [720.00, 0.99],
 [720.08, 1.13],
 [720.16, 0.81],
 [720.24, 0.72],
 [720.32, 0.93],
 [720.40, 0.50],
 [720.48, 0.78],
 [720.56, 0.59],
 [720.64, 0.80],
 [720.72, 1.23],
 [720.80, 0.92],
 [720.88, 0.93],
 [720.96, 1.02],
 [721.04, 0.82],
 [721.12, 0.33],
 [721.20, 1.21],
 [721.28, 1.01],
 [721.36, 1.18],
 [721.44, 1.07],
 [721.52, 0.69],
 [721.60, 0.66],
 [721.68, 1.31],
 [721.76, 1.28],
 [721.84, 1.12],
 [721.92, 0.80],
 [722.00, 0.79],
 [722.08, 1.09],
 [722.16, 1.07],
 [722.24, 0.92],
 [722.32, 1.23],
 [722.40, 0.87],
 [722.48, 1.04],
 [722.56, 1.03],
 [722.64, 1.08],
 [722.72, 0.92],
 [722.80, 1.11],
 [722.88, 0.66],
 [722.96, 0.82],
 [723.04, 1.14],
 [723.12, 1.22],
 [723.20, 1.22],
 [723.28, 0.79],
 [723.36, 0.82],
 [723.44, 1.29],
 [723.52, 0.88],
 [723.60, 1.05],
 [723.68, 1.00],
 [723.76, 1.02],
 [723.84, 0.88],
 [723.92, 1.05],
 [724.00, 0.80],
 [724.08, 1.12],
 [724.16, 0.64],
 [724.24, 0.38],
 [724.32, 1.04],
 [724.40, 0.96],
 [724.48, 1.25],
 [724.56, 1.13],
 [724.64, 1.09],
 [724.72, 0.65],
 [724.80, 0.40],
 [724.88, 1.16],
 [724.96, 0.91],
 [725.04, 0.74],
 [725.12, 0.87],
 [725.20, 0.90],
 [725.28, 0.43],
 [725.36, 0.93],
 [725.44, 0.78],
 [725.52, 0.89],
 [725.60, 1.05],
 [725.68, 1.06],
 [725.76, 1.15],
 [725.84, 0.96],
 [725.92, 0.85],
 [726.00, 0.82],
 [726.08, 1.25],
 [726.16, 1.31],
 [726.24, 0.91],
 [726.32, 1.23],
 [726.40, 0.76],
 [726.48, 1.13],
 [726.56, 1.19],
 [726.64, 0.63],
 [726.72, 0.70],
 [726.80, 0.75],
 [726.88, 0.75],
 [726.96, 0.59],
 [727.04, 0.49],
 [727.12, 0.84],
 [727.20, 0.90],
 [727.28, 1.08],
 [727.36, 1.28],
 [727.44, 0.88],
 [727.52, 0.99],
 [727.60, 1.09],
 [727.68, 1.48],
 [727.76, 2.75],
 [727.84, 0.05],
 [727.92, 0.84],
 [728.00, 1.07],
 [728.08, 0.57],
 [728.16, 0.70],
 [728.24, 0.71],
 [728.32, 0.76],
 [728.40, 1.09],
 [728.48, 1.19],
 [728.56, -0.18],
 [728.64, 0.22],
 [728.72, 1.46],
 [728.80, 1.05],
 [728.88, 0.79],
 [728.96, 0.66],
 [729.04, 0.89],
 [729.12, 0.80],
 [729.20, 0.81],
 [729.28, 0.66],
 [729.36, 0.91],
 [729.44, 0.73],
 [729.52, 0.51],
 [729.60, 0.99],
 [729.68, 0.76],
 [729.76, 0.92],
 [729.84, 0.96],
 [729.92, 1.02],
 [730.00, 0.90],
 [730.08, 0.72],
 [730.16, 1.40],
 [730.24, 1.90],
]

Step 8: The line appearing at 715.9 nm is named [N II] 6583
